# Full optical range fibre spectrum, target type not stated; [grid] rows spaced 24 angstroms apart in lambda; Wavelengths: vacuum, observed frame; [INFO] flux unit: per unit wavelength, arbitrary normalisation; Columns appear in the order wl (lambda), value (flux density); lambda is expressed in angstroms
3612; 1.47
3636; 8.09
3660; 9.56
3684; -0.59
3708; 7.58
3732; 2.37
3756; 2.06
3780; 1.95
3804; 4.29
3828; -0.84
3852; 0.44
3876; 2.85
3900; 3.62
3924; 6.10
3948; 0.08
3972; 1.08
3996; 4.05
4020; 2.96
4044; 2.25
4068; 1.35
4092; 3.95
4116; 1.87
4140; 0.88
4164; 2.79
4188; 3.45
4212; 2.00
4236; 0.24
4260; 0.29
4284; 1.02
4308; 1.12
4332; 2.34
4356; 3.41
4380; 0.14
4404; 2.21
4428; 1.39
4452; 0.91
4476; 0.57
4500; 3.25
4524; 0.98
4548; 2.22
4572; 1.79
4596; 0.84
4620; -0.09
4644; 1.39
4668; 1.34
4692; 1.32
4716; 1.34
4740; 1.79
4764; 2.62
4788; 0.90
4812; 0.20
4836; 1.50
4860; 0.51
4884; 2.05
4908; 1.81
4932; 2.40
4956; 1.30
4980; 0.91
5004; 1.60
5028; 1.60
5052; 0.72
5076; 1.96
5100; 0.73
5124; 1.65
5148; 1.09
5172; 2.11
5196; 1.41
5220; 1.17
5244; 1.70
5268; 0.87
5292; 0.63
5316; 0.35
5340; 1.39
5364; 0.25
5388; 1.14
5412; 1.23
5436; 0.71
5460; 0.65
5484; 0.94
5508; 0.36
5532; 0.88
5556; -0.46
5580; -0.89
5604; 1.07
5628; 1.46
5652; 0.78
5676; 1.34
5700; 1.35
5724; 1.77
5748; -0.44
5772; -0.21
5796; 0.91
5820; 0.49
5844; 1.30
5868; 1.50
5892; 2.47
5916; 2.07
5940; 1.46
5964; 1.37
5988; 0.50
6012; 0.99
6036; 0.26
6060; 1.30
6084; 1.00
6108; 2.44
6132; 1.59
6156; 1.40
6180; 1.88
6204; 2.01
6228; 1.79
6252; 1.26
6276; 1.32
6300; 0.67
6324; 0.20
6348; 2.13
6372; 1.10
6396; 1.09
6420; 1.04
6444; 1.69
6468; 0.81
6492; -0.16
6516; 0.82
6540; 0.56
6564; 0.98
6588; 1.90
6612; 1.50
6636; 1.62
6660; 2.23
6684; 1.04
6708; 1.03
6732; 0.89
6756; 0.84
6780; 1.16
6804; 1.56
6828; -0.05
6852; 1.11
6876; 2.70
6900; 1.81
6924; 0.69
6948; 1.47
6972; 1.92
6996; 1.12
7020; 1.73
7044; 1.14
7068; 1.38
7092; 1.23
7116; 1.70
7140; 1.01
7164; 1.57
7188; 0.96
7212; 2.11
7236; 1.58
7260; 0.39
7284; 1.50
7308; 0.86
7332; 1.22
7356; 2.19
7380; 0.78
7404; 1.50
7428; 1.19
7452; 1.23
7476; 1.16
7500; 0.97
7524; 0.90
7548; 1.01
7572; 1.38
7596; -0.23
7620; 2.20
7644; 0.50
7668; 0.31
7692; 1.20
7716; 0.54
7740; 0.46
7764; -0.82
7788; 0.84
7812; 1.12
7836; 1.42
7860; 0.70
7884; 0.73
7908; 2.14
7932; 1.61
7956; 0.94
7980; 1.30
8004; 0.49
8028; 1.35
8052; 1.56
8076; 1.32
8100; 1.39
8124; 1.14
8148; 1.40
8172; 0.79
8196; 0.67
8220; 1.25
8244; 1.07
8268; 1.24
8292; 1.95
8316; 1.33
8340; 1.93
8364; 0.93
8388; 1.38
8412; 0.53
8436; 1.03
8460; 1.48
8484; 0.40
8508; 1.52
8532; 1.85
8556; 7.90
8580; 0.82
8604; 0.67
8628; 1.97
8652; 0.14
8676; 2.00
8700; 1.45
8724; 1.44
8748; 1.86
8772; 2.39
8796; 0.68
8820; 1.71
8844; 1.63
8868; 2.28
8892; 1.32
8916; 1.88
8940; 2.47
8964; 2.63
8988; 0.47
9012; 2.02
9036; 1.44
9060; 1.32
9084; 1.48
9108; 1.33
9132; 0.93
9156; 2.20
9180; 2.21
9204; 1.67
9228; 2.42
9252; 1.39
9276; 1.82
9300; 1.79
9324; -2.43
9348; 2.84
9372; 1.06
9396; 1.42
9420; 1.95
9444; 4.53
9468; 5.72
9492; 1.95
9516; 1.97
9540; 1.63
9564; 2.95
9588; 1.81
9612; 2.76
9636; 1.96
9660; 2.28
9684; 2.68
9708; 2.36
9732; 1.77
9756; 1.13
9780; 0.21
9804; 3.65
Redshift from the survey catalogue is 1.294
